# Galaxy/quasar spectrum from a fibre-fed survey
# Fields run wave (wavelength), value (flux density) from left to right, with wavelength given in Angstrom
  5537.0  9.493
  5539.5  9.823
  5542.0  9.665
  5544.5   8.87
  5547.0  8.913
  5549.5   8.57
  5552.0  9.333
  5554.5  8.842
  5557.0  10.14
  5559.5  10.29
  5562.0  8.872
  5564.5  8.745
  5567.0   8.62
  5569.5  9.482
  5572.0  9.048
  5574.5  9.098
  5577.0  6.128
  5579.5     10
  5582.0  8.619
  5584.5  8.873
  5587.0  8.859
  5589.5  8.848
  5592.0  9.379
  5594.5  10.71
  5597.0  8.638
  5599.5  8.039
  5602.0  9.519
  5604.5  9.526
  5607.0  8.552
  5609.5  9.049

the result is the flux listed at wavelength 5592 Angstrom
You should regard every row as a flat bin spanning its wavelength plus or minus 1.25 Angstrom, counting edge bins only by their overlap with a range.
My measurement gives 9.379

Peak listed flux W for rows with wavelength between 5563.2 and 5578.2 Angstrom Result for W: 9.482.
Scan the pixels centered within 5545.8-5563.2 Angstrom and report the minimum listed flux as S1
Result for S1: 8.57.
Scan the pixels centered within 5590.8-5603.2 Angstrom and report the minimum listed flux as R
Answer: 8.039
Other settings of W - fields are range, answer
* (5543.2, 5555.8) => 9.333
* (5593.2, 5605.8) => 10.71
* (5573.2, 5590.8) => 10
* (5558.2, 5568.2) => 10.29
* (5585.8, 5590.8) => 8.859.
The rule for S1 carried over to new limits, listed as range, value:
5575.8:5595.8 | 6.128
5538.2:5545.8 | 8.87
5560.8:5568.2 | 8.62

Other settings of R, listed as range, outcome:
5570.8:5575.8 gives 9.048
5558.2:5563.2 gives 8.872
